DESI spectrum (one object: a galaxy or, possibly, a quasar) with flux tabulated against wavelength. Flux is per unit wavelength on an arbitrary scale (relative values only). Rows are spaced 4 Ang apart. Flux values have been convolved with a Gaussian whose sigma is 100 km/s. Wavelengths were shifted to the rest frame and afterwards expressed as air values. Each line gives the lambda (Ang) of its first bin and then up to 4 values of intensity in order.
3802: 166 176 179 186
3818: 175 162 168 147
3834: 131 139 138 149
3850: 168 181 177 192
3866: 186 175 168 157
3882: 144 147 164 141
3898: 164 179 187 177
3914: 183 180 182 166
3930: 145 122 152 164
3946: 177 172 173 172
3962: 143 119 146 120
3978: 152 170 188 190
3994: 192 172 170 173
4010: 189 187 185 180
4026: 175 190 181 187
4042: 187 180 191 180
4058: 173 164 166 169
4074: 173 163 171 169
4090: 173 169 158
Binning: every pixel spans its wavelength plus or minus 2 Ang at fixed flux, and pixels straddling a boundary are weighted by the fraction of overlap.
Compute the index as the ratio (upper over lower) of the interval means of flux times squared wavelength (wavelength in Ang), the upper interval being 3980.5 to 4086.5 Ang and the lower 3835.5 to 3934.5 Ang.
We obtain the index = 1.2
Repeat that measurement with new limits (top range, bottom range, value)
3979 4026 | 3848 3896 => 1.16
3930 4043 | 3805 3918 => 1.08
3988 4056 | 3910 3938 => 1.18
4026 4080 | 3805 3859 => 1.22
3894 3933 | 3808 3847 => 1.13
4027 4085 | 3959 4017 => 1.10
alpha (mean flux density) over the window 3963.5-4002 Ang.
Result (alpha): 161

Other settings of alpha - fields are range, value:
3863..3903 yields 163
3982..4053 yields 183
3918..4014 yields 164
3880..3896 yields 149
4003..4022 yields 182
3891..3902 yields 158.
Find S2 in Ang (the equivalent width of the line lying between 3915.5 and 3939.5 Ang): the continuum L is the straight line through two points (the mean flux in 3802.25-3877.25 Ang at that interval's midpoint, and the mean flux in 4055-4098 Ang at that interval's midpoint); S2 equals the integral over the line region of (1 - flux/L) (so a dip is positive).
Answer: 1.3 Ang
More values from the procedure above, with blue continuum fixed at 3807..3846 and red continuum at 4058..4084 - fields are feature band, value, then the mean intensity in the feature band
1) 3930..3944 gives 1.45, 146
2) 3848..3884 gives -2.73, 172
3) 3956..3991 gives 2.06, 155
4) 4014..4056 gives -4.32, 184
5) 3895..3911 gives -1.30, 174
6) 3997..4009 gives -0.56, 173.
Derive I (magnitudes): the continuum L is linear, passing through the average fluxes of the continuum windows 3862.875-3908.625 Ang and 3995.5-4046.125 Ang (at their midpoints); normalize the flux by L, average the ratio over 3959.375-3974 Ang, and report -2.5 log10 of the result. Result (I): 0.28 mag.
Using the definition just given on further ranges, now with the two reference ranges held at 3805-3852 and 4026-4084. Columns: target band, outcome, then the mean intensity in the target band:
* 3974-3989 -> 0.04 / 165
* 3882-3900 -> 0.08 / 153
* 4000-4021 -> -0.05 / 181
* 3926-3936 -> 0.19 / 140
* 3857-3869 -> -0.14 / 185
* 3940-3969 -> 0.06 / 160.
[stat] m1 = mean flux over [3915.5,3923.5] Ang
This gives 181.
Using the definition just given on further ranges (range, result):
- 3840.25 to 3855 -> 158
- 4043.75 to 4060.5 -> 181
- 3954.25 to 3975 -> 144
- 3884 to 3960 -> 166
